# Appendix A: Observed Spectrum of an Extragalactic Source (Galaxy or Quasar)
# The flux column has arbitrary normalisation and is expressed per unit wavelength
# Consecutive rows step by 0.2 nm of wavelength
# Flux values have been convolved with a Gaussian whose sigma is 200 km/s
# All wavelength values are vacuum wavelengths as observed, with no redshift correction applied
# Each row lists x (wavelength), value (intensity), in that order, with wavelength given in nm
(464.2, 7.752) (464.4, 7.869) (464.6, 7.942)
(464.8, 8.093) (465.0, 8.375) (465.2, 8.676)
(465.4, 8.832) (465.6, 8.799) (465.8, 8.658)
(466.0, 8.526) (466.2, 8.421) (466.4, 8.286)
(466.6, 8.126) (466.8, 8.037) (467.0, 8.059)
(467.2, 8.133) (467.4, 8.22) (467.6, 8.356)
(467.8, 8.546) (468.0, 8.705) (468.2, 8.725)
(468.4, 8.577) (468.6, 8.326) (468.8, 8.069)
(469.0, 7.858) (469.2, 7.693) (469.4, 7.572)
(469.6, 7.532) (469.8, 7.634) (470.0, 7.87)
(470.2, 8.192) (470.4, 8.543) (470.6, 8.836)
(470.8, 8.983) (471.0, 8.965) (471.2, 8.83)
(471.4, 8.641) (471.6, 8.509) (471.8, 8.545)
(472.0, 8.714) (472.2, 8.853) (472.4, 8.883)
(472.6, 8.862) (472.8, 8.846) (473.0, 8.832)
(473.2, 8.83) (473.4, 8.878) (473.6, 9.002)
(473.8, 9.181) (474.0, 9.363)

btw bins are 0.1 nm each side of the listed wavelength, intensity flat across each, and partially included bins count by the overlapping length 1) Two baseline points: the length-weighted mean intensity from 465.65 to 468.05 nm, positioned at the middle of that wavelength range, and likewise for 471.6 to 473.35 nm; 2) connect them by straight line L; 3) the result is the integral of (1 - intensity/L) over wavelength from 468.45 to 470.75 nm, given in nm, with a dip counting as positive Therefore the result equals 0.14 nm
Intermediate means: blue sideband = 8.34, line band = 8.04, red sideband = 8.78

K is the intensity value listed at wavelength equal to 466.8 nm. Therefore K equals 8.037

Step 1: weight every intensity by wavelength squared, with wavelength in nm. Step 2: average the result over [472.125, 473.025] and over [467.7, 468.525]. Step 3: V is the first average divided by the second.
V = 1.0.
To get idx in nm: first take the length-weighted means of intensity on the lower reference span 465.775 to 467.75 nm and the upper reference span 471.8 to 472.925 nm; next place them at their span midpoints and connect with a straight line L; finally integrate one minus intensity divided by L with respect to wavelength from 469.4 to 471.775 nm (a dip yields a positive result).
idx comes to 0.07 nm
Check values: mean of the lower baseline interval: 8.27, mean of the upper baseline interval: 8.81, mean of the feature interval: 8.38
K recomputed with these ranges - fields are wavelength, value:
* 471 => 8.965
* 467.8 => 8.546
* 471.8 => 8.545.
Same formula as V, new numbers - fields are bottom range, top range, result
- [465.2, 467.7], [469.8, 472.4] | 1.05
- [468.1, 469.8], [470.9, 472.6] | 1.10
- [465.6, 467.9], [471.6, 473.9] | 1.09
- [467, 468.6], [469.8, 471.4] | 1.03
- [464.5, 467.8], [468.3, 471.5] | 1.00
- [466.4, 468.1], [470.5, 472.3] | 1.08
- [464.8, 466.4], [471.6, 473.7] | 1.06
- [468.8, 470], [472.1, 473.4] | 1.16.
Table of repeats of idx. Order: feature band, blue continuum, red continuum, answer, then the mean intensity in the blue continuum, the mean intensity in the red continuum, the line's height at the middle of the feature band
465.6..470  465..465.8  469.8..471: 0.20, 8.71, 8.45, 8.58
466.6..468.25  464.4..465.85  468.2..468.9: 0.01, 8.43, 8.38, 8.4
